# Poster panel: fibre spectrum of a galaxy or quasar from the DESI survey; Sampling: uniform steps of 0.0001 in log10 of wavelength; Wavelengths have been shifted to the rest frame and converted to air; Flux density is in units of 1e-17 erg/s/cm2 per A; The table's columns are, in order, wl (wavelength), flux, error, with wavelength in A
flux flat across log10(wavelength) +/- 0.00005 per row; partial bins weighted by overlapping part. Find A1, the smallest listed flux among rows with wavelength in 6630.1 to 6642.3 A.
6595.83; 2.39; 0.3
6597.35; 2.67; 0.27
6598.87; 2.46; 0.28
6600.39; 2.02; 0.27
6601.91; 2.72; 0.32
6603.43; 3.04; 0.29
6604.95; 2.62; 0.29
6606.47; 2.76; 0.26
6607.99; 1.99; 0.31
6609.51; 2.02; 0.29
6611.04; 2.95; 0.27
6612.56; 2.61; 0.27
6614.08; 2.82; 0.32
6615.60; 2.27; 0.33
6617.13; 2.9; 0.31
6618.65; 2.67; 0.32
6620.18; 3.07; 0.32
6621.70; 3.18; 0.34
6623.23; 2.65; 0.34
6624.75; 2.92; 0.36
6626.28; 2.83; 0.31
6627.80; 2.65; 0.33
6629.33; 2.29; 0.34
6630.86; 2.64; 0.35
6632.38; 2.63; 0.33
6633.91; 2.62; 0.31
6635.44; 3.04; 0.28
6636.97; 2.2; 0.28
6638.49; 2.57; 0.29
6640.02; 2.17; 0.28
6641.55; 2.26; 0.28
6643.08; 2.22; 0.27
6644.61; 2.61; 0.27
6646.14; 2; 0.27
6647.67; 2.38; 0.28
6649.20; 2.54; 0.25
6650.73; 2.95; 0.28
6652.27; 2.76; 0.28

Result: 2.17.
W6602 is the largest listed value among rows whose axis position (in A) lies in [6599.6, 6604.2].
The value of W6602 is 3.04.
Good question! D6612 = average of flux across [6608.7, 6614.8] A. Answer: 2.59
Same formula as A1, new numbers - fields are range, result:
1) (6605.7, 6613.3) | 1.99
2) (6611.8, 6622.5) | 2.27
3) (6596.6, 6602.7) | 2.02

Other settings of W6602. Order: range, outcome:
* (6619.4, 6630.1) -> 3.18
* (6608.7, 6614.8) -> 2.95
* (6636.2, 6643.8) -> 2.57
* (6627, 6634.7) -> 2.65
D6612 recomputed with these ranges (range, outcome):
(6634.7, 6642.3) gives 2.45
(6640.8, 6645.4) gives 2.36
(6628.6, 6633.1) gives 2.52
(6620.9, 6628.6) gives 2.85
